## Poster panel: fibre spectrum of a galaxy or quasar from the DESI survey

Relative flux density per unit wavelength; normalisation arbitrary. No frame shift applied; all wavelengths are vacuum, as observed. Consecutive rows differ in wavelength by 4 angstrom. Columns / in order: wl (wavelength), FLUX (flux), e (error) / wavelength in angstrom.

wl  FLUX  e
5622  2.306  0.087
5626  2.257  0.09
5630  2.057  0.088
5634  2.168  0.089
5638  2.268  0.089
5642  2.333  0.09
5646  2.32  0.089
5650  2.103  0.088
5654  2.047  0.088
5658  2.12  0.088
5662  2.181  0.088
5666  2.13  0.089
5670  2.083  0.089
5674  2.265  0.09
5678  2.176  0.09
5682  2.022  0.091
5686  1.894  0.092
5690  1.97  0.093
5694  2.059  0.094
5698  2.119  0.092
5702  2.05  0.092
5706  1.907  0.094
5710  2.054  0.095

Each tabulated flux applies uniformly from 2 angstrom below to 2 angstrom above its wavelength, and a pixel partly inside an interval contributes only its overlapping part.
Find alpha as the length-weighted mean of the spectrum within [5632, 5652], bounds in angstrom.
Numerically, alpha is 2.24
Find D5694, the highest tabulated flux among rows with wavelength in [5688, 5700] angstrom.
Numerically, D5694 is 2.119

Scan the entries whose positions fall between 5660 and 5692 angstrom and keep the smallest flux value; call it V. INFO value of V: 1.894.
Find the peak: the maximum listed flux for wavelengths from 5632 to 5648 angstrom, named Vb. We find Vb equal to 2.333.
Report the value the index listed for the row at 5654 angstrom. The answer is 2.047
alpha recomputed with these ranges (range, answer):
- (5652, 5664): 2.12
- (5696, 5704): 2.08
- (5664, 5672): 2.11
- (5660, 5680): 2.17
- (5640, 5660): 2.18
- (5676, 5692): 2.02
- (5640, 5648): 2.33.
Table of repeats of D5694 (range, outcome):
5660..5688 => 2.265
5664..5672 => 2.13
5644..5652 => 2.32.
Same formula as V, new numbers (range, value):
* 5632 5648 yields 2.168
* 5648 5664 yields 2.047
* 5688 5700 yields 1.97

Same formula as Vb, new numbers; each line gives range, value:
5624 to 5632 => 2.257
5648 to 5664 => 2.181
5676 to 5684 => 2.176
